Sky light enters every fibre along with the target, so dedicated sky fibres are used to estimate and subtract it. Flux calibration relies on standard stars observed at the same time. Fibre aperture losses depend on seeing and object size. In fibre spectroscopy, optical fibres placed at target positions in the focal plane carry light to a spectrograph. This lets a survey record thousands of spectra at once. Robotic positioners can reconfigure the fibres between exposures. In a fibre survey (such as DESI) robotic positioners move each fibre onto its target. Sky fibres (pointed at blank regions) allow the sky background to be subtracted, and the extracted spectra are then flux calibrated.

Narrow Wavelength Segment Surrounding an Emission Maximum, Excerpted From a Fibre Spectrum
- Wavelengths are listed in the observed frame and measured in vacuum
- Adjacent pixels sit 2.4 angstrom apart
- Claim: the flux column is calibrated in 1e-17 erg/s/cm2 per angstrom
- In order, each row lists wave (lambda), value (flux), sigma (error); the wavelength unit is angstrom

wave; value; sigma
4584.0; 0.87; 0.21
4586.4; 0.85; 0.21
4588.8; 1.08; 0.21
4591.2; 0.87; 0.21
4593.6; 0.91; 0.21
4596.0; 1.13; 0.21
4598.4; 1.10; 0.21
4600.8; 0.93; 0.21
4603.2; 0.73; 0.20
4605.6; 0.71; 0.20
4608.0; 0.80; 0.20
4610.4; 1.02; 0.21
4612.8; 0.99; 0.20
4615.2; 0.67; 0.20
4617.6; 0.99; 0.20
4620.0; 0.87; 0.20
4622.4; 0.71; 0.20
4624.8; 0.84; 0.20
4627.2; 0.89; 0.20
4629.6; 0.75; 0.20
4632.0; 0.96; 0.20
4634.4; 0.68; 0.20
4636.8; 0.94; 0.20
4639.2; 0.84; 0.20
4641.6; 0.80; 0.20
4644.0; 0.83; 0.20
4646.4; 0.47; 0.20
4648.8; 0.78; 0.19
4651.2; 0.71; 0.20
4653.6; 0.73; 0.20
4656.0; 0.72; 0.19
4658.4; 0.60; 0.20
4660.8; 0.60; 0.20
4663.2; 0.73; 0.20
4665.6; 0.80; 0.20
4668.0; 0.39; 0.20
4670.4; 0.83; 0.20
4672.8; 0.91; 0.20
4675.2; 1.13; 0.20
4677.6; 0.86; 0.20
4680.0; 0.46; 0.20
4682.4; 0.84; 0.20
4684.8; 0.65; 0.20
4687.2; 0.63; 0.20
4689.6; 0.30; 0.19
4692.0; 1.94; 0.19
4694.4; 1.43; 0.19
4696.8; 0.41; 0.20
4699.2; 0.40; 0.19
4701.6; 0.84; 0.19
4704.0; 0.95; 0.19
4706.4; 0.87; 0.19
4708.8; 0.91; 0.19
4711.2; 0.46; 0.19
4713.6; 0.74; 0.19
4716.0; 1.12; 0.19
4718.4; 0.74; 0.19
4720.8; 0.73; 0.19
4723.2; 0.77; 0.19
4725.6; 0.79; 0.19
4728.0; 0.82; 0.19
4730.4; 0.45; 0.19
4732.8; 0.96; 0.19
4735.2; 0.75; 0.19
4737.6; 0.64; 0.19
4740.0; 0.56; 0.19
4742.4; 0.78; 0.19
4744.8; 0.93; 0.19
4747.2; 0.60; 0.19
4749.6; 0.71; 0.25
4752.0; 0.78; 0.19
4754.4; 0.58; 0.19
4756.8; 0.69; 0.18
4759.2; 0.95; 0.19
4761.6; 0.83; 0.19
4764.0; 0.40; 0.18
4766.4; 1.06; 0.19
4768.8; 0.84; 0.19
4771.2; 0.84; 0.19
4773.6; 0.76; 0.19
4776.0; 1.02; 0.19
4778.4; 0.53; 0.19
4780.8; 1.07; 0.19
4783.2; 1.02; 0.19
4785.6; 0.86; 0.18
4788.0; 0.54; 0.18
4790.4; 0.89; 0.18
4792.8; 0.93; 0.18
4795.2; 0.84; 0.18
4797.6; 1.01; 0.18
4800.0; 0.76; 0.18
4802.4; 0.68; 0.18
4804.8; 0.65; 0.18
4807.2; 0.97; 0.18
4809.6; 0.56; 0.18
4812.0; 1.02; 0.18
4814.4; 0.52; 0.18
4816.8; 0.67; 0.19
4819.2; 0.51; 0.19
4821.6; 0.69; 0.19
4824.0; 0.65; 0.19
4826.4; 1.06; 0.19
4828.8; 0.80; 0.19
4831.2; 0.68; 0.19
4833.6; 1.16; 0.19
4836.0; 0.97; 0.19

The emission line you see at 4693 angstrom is H-gamma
